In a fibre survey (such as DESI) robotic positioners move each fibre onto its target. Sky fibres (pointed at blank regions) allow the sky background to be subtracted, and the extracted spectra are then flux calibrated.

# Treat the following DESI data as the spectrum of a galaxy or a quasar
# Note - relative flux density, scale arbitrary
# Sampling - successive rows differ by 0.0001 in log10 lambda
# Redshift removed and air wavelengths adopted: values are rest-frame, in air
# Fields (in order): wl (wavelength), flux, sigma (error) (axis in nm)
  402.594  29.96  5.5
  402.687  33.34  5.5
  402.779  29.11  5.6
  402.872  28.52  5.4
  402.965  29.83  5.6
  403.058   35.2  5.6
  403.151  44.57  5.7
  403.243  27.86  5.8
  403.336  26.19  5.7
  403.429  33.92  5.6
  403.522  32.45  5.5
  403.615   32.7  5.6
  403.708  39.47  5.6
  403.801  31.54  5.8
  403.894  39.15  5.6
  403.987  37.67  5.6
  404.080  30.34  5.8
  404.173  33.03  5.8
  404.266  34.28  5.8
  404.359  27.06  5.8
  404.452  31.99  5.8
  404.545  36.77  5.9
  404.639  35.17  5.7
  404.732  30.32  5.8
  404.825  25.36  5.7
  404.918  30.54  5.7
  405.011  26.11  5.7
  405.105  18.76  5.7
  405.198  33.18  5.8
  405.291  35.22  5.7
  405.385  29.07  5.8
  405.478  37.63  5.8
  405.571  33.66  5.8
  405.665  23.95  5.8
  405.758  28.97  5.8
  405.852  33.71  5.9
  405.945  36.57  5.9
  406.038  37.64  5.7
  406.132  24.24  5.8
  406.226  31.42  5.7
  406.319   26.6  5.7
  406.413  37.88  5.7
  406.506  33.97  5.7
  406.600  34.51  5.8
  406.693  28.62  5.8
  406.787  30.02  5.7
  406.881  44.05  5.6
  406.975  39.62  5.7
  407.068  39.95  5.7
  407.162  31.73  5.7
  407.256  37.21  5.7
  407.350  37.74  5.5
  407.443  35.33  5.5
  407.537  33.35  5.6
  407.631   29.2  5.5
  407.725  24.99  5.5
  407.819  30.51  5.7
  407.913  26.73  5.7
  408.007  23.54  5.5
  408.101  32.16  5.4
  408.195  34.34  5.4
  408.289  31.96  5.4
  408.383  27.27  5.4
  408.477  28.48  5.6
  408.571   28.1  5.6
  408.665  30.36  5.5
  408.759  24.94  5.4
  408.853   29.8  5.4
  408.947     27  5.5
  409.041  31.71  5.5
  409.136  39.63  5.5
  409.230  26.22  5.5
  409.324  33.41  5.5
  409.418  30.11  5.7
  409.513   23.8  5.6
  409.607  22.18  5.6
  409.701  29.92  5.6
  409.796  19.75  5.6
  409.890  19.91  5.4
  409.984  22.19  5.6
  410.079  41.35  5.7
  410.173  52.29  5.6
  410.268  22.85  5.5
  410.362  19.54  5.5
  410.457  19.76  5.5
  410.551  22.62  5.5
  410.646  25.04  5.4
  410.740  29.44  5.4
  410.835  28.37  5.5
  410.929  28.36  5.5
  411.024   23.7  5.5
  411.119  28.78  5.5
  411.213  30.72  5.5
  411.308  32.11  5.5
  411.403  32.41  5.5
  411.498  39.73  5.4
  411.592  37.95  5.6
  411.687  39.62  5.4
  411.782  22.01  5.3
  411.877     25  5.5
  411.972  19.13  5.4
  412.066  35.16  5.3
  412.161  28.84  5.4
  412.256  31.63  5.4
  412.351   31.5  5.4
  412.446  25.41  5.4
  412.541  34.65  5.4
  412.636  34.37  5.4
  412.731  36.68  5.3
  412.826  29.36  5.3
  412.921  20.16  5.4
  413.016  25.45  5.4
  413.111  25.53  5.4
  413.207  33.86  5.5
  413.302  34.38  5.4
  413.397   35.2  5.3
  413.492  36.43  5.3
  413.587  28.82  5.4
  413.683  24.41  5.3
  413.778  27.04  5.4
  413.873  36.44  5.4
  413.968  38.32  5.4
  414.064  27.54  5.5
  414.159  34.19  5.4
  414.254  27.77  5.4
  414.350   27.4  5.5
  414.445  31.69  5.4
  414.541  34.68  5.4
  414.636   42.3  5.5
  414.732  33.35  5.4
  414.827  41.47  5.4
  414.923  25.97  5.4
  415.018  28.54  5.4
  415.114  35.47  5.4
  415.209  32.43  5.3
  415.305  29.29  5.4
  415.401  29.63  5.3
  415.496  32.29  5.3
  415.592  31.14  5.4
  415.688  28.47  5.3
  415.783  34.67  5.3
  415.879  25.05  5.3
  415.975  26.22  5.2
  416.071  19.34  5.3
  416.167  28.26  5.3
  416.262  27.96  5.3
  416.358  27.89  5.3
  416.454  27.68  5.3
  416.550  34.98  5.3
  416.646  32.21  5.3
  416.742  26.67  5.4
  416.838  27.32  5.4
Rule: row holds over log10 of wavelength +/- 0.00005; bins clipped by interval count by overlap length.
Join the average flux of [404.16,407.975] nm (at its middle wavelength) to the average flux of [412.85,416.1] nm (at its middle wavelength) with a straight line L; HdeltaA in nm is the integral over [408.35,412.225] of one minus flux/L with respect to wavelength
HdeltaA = 0.325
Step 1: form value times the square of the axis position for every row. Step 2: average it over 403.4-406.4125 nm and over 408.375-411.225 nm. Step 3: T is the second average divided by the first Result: 0.90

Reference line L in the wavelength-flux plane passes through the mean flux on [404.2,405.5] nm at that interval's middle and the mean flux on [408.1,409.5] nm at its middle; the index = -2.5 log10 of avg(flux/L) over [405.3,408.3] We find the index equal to -0.07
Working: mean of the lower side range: 30.7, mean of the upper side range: 30.1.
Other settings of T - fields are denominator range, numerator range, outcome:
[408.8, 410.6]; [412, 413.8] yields 1.10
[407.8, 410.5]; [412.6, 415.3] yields 1.13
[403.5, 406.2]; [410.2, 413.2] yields 0.93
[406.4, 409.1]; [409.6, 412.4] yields 0.92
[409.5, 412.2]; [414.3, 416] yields 1.14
